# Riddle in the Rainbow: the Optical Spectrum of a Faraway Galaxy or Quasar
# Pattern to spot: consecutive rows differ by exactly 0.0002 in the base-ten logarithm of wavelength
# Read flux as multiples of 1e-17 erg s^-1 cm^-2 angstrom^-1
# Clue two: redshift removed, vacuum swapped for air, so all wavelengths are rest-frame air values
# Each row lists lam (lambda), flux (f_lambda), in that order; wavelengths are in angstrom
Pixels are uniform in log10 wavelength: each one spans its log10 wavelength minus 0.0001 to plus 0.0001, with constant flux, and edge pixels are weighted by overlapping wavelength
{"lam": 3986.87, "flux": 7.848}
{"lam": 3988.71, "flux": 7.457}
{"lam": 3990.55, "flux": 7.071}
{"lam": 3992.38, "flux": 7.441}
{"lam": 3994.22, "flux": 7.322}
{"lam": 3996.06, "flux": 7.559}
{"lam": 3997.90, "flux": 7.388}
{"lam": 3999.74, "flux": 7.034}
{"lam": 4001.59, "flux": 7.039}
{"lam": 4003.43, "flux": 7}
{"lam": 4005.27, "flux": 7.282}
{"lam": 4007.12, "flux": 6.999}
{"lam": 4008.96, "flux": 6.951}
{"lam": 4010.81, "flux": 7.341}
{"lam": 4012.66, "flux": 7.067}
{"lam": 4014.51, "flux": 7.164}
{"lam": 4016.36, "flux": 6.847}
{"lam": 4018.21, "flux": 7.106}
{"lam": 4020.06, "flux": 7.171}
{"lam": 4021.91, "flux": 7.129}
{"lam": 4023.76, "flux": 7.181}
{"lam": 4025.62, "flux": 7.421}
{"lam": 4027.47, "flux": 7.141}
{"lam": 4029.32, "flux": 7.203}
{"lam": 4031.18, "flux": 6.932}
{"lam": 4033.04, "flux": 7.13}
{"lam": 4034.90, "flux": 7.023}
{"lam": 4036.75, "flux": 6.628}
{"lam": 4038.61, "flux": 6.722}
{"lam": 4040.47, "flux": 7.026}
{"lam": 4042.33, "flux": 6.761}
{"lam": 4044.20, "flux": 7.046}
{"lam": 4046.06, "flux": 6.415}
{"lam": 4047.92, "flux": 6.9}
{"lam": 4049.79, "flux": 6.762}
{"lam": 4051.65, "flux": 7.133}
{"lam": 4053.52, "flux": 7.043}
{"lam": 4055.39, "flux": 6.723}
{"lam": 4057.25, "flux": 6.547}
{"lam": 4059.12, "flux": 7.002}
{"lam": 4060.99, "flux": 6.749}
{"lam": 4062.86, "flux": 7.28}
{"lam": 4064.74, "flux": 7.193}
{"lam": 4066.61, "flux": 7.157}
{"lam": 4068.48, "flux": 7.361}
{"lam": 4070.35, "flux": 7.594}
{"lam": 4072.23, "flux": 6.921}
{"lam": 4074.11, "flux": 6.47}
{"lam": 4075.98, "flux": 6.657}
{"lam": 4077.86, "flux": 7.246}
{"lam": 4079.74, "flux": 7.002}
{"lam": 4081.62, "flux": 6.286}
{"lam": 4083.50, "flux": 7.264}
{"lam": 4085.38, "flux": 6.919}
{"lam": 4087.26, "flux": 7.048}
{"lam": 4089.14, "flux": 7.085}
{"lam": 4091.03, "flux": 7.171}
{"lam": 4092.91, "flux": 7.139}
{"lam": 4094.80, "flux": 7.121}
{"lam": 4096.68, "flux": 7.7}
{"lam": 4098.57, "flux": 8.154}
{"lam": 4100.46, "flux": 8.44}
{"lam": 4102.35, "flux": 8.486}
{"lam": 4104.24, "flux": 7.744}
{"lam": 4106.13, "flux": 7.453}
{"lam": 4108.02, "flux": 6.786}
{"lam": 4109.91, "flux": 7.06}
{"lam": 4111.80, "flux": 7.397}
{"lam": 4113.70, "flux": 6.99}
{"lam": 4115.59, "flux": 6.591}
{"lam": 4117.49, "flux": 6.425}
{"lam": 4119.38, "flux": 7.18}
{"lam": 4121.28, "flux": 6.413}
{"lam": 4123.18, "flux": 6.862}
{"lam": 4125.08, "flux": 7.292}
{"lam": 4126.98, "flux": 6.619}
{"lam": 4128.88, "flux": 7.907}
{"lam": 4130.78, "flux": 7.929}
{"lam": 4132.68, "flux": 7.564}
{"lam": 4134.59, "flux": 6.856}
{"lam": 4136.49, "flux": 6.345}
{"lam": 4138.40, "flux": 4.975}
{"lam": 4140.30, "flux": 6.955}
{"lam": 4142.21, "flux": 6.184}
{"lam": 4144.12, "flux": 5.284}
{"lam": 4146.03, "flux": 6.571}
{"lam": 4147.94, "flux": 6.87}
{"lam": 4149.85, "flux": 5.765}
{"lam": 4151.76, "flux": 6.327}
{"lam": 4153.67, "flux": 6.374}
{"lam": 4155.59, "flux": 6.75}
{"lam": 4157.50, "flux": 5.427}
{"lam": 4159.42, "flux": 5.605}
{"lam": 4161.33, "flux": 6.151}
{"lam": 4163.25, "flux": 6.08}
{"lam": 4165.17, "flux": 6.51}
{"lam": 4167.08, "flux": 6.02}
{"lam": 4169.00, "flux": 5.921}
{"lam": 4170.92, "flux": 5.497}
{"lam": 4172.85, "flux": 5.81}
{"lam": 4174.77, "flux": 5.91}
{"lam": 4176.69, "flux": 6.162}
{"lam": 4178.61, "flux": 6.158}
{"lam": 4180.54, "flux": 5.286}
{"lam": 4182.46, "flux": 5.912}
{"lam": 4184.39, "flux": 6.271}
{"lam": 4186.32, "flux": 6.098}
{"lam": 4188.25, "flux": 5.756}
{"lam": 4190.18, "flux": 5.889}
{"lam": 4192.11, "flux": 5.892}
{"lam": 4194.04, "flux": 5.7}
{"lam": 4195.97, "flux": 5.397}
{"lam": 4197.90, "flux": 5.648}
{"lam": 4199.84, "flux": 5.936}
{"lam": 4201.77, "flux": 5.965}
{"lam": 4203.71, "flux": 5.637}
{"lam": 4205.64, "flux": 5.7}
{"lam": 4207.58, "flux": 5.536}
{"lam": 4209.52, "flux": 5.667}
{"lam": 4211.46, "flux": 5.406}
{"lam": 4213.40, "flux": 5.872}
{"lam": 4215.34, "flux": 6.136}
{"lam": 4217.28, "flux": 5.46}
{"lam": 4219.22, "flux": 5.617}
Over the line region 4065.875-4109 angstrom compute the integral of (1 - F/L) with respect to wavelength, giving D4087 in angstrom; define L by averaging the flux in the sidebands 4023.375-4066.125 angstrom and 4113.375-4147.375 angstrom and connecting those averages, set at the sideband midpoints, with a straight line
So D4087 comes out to -2.8 angstrom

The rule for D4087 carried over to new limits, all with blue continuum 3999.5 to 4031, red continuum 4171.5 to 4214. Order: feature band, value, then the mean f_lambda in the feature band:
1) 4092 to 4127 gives -4.65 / 7.27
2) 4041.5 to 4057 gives 0.07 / 6.84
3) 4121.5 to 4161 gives -2.11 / 6.51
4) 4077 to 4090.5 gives -0.77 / 6.98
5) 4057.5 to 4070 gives -0.66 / 7.11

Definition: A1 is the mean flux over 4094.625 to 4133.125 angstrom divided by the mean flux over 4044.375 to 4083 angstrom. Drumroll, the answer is 1.1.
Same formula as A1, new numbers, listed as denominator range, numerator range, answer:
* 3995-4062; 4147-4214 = 0.84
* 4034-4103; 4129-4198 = 0.87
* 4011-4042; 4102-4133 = 1.02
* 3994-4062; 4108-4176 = 0.92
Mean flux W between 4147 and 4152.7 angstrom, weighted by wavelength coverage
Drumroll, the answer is 6.32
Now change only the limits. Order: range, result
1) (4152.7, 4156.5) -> 6.55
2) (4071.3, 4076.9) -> 6.69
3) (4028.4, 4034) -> 7.08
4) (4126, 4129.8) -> 7.26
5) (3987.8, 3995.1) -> 7.33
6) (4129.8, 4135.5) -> 7.45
